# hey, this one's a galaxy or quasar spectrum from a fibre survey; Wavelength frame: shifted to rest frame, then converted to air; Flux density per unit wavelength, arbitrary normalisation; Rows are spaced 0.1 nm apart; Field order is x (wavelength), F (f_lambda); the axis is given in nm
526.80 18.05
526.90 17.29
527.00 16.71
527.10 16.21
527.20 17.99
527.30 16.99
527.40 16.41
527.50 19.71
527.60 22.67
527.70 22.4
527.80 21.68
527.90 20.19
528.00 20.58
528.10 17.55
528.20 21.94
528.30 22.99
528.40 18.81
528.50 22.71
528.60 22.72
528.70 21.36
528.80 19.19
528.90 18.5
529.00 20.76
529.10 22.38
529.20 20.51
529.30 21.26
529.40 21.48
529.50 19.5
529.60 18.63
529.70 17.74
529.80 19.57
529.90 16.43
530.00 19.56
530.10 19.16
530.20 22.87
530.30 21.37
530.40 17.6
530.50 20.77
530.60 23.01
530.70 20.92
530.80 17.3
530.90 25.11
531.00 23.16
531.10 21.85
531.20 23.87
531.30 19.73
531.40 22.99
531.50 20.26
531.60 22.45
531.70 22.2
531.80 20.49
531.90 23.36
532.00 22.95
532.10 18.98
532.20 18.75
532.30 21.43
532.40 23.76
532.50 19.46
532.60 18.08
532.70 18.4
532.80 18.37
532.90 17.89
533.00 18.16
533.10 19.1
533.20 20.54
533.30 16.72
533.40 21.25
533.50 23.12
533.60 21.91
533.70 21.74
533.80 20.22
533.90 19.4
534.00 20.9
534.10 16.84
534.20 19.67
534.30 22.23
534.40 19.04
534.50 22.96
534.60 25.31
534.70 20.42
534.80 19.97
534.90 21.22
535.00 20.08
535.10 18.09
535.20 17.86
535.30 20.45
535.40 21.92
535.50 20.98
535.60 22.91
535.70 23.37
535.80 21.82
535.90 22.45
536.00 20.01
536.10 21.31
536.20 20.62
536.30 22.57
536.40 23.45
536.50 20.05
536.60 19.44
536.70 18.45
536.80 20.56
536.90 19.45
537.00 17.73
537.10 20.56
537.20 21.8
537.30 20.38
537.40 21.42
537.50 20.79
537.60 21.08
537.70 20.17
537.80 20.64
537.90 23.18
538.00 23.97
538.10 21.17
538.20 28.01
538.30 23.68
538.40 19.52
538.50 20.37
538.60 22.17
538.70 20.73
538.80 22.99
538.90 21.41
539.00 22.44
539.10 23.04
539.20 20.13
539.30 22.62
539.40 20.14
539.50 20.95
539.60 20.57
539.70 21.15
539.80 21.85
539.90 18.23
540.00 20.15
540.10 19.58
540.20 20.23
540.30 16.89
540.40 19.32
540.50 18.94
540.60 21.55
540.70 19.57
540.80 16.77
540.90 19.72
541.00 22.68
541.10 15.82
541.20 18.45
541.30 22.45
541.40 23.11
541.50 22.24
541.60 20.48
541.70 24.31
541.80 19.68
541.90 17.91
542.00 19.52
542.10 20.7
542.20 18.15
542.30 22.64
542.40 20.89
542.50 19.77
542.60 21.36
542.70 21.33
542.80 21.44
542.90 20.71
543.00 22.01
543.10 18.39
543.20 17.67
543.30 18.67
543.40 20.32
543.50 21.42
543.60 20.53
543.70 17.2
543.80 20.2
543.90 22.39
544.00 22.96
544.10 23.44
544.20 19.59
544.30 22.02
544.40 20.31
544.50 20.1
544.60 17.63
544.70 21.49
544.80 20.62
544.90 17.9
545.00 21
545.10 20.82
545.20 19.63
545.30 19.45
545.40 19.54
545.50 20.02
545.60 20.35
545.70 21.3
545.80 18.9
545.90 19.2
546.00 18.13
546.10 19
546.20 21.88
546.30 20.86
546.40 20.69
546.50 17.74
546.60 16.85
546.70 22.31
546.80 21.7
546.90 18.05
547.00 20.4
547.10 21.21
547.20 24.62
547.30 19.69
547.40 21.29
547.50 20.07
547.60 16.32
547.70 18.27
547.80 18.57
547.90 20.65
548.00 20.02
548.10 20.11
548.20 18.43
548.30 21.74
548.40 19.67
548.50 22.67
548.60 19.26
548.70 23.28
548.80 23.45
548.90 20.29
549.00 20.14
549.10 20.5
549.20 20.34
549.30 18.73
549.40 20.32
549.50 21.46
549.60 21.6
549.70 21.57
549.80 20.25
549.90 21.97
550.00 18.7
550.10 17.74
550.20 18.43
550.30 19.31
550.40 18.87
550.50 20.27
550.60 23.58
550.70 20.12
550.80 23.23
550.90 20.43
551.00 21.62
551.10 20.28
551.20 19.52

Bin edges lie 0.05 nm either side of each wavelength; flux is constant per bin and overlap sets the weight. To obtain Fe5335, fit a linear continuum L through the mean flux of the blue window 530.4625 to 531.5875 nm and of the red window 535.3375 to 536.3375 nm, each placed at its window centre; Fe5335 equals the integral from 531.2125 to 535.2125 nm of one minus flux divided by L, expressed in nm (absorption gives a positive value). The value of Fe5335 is 0.24 nm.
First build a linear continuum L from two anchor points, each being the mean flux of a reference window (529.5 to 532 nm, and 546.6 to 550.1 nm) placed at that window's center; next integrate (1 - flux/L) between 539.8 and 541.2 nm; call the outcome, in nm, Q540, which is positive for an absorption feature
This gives 0.09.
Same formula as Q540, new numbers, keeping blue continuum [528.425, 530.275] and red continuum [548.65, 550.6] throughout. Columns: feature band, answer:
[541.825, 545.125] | 0.011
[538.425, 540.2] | -0.061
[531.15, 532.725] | -0.066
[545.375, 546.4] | 0.023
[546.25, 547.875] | 0.040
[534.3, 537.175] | -0.078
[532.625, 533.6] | 0.043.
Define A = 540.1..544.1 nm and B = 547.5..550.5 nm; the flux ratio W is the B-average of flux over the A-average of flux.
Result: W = 0.99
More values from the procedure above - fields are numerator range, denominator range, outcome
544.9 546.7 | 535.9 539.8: 0.93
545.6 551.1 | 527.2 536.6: 0.98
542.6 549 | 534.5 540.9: 0.97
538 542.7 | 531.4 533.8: 1.02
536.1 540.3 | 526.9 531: 1.05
